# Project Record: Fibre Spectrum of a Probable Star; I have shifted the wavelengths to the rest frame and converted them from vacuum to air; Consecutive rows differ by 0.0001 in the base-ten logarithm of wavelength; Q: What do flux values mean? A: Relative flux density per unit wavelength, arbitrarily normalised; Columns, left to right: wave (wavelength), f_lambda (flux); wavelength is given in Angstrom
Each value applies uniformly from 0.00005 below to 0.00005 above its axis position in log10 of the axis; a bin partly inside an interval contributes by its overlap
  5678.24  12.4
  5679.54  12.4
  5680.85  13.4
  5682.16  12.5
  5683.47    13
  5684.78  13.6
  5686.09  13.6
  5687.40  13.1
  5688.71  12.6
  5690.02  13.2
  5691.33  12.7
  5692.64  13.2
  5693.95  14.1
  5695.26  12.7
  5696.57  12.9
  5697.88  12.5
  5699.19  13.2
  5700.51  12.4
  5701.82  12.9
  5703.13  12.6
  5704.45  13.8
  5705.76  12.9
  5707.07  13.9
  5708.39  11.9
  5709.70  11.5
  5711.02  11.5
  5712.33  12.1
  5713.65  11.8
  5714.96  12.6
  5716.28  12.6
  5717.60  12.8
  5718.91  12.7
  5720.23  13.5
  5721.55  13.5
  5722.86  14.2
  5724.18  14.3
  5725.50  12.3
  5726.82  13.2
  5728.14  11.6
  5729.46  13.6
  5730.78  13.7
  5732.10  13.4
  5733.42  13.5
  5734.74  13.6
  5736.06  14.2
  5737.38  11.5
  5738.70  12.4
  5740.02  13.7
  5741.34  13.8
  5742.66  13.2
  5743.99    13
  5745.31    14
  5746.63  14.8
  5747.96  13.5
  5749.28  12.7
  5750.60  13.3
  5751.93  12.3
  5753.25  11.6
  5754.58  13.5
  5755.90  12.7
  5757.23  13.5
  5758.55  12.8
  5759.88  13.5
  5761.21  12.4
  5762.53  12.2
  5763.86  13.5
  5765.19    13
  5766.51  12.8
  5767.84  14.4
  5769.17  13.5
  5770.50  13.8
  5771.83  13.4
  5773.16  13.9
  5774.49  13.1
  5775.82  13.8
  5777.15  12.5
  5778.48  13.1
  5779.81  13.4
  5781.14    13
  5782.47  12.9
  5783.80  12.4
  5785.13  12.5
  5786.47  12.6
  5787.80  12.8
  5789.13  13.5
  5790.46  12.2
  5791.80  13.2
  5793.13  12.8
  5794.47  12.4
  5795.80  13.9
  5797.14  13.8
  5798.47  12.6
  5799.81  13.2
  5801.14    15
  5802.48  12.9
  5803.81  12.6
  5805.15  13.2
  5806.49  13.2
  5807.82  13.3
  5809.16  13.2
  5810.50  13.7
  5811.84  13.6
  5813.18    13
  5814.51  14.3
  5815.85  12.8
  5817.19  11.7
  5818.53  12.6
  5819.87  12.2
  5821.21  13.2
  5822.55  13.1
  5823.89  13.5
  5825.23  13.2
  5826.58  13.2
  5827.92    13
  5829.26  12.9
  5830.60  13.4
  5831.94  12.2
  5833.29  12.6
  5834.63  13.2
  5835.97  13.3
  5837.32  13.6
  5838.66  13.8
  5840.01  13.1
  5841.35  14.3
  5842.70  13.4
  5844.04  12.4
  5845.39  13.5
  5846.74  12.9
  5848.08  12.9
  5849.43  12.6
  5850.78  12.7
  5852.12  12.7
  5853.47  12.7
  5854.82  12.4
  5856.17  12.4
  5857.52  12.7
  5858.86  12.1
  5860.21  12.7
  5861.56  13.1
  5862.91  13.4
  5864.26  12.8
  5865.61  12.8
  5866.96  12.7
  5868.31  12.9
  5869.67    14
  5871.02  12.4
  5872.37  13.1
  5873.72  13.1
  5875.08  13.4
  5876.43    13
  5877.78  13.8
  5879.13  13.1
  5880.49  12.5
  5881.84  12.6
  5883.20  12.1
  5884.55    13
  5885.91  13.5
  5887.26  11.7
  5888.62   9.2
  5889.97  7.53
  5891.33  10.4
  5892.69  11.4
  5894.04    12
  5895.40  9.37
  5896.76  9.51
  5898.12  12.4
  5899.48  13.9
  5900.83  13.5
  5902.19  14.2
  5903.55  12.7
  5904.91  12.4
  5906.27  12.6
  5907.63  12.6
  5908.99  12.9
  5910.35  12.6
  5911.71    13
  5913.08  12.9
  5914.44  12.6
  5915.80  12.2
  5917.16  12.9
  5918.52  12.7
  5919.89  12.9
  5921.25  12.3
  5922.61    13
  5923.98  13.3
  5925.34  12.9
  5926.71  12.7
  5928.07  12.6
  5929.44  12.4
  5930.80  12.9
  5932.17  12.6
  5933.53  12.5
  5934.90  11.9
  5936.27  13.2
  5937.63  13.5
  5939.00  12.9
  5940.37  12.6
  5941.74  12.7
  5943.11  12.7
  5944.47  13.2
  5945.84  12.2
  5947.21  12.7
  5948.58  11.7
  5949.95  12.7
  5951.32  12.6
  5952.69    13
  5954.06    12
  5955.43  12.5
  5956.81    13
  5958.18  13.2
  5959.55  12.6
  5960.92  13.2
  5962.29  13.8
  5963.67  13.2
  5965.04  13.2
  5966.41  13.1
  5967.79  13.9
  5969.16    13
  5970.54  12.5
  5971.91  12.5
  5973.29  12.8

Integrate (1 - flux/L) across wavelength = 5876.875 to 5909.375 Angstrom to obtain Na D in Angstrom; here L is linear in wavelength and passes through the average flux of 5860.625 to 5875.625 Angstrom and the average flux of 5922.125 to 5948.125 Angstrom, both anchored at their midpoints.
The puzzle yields 2.26 Angstrom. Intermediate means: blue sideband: 13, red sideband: 12.8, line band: 12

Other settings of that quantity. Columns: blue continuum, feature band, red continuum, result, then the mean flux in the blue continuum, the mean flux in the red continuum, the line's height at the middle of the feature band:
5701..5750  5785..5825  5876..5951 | -0.98 Angstrom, 13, 12.4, 12.8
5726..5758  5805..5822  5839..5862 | -0.13 Angstrom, 13.2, 12.9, 13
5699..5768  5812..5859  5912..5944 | -0.40 Angstrom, 13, 12.7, 12.9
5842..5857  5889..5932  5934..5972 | 1.77 Angstrom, 12.8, 12.8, 12.8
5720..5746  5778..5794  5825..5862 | 0.35 Angstrom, 13.3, 13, 13.1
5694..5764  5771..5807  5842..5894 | -0.93 Angstrom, 13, 12.5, 12.8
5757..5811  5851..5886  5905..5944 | 0.08 Angstrom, 13.2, 12.7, 12.9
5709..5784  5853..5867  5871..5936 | -0.14 Angstrom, 13.1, 12.4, 12.6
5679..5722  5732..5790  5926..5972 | -1.48 Angstrom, 12.8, 12.8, 12.8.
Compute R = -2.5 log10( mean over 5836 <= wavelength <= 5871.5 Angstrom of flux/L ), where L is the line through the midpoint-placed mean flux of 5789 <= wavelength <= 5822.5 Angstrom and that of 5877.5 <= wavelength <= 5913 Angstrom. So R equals -0.03 mag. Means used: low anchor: 13.1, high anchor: 12.1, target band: 13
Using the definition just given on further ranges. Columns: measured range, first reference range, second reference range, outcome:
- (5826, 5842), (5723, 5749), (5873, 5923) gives -0.042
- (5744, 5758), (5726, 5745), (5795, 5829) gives 0.000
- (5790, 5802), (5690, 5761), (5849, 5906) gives -0.043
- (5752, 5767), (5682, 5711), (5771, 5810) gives 0.017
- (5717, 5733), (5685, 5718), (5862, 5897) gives -0.046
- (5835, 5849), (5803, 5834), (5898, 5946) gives -0.026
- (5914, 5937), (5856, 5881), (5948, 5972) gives 0.019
